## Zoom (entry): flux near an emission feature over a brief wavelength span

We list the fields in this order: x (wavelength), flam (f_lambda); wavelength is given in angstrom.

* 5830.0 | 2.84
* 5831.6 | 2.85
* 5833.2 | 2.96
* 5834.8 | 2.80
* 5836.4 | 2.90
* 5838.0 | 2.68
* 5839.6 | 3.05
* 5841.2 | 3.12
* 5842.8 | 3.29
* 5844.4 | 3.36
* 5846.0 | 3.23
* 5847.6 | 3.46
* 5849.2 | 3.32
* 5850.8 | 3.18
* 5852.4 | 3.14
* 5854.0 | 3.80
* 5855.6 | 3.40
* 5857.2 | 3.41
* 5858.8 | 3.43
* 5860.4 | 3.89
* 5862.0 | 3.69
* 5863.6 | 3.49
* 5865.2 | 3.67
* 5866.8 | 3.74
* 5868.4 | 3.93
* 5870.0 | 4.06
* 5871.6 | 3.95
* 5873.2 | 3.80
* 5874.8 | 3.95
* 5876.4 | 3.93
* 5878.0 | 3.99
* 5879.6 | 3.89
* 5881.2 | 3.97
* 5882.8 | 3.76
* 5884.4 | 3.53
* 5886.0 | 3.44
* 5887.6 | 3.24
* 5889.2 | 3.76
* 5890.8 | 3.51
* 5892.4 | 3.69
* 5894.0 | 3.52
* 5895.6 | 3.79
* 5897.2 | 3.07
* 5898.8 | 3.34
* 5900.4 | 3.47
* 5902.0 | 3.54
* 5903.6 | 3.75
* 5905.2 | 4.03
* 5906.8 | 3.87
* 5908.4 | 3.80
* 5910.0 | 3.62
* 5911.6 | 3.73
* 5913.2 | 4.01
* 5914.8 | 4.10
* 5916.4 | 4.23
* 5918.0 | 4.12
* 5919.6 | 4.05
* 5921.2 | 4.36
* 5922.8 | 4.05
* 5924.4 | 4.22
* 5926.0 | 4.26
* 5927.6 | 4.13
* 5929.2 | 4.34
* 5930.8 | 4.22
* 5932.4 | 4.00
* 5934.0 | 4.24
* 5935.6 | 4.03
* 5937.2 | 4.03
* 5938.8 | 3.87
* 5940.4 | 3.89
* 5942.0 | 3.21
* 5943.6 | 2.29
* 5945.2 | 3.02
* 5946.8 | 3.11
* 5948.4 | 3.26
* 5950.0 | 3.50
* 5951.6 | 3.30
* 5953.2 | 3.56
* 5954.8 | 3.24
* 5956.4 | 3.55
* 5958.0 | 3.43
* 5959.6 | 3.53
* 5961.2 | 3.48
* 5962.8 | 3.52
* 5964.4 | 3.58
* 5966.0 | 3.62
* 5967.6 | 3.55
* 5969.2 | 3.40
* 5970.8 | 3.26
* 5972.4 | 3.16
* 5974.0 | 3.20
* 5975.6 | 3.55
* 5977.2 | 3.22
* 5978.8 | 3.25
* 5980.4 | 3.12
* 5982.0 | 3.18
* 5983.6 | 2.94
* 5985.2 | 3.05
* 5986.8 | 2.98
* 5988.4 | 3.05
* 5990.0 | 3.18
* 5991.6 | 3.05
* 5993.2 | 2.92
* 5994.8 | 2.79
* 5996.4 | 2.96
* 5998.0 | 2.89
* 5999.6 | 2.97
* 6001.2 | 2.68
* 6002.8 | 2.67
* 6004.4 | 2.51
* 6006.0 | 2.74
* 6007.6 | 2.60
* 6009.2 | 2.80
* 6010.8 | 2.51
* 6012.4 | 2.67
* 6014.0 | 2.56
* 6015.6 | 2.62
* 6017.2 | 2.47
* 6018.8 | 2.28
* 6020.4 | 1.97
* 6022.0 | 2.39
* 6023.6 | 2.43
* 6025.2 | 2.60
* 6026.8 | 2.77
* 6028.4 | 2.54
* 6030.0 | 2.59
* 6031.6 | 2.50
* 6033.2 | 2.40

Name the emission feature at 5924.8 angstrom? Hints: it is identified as C III]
